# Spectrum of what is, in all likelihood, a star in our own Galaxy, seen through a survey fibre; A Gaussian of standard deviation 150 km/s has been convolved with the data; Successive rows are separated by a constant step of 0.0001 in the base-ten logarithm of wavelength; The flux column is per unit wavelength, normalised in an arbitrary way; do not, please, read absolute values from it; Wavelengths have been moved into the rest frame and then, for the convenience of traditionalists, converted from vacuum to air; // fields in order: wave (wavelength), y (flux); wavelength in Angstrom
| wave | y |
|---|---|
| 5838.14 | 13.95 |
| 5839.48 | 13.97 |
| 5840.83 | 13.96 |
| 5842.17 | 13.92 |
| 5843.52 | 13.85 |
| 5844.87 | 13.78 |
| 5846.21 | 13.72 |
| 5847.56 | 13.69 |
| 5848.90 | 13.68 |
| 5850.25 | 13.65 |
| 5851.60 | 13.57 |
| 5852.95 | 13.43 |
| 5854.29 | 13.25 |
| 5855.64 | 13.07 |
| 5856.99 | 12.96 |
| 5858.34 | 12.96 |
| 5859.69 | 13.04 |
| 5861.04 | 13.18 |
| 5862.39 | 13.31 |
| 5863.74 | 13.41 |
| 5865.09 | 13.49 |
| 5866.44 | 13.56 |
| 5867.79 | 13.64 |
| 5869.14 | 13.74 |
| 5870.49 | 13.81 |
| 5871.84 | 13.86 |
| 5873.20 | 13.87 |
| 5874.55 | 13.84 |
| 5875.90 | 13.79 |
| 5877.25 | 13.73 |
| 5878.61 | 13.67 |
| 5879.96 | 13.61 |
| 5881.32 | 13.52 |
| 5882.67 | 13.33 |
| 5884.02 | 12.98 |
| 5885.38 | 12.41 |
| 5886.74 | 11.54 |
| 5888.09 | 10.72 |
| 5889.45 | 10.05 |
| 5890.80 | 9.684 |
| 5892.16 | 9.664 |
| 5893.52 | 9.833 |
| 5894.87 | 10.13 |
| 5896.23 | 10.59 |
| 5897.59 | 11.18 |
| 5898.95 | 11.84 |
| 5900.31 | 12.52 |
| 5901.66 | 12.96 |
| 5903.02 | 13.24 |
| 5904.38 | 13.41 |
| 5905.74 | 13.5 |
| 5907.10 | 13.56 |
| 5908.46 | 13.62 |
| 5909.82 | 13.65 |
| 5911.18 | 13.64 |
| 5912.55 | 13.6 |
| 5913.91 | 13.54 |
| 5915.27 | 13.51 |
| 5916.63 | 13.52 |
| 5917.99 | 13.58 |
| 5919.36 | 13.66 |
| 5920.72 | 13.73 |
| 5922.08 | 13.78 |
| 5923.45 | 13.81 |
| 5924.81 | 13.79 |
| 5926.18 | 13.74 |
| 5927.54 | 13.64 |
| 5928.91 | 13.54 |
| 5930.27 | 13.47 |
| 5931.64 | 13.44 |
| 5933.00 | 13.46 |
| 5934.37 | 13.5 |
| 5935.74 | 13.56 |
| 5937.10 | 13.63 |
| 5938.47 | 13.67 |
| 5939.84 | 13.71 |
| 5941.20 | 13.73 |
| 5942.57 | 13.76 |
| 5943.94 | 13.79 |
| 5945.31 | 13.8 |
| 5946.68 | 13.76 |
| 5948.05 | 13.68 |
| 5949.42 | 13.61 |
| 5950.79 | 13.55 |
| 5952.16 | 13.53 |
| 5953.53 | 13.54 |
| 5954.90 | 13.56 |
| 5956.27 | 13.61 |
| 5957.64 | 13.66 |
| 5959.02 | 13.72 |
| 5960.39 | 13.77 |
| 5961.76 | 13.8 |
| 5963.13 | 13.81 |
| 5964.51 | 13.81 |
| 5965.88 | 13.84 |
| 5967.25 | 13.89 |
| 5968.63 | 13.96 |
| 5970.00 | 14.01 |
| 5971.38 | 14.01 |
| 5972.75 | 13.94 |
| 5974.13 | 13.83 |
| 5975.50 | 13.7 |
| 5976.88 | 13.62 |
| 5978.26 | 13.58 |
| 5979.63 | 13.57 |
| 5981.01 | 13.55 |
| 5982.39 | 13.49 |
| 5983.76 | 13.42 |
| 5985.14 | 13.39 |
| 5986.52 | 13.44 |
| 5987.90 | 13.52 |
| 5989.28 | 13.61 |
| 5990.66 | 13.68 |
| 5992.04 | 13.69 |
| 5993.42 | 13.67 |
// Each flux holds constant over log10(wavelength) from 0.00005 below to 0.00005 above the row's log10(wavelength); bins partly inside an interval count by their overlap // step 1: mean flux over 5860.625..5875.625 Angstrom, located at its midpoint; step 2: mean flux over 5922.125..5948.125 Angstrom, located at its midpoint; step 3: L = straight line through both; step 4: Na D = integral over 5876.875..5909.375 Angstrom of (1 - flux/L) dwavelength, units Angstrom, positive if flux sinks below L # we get 3.58 Angstrom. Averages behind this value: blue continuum 13.6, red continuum 13.7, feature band 12.1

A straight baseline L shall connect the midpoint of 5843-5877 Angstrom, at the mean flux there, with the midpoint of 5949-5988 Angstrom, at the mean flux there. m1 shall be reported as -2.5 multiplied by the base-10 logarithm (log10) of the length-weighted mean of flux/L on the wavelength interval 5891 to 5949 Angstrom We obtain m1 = 0.04 mag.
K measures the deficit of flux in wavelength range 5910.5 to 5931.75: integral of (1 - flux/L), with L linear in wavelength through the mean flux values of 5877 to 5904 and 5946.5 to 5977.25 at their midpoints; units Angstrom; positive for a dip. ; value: -1.6 Angstrom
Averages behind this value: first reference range 11.8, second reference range 13.7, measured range 13.6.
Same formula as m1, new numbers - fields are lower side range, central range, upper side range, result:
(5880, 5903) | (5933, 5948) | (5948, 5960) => -0.04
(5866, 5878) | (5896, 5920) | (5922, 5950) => 0.05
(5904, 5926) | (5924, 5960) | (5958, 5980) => 0.01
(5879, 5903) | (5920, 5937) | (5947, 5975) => -0.07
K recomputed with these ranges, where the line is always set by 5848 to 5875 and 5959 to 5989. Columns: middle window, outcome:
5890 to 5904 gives 2.4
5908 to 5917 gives 0.0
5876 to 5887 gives 0.3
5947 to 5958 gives 0.1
